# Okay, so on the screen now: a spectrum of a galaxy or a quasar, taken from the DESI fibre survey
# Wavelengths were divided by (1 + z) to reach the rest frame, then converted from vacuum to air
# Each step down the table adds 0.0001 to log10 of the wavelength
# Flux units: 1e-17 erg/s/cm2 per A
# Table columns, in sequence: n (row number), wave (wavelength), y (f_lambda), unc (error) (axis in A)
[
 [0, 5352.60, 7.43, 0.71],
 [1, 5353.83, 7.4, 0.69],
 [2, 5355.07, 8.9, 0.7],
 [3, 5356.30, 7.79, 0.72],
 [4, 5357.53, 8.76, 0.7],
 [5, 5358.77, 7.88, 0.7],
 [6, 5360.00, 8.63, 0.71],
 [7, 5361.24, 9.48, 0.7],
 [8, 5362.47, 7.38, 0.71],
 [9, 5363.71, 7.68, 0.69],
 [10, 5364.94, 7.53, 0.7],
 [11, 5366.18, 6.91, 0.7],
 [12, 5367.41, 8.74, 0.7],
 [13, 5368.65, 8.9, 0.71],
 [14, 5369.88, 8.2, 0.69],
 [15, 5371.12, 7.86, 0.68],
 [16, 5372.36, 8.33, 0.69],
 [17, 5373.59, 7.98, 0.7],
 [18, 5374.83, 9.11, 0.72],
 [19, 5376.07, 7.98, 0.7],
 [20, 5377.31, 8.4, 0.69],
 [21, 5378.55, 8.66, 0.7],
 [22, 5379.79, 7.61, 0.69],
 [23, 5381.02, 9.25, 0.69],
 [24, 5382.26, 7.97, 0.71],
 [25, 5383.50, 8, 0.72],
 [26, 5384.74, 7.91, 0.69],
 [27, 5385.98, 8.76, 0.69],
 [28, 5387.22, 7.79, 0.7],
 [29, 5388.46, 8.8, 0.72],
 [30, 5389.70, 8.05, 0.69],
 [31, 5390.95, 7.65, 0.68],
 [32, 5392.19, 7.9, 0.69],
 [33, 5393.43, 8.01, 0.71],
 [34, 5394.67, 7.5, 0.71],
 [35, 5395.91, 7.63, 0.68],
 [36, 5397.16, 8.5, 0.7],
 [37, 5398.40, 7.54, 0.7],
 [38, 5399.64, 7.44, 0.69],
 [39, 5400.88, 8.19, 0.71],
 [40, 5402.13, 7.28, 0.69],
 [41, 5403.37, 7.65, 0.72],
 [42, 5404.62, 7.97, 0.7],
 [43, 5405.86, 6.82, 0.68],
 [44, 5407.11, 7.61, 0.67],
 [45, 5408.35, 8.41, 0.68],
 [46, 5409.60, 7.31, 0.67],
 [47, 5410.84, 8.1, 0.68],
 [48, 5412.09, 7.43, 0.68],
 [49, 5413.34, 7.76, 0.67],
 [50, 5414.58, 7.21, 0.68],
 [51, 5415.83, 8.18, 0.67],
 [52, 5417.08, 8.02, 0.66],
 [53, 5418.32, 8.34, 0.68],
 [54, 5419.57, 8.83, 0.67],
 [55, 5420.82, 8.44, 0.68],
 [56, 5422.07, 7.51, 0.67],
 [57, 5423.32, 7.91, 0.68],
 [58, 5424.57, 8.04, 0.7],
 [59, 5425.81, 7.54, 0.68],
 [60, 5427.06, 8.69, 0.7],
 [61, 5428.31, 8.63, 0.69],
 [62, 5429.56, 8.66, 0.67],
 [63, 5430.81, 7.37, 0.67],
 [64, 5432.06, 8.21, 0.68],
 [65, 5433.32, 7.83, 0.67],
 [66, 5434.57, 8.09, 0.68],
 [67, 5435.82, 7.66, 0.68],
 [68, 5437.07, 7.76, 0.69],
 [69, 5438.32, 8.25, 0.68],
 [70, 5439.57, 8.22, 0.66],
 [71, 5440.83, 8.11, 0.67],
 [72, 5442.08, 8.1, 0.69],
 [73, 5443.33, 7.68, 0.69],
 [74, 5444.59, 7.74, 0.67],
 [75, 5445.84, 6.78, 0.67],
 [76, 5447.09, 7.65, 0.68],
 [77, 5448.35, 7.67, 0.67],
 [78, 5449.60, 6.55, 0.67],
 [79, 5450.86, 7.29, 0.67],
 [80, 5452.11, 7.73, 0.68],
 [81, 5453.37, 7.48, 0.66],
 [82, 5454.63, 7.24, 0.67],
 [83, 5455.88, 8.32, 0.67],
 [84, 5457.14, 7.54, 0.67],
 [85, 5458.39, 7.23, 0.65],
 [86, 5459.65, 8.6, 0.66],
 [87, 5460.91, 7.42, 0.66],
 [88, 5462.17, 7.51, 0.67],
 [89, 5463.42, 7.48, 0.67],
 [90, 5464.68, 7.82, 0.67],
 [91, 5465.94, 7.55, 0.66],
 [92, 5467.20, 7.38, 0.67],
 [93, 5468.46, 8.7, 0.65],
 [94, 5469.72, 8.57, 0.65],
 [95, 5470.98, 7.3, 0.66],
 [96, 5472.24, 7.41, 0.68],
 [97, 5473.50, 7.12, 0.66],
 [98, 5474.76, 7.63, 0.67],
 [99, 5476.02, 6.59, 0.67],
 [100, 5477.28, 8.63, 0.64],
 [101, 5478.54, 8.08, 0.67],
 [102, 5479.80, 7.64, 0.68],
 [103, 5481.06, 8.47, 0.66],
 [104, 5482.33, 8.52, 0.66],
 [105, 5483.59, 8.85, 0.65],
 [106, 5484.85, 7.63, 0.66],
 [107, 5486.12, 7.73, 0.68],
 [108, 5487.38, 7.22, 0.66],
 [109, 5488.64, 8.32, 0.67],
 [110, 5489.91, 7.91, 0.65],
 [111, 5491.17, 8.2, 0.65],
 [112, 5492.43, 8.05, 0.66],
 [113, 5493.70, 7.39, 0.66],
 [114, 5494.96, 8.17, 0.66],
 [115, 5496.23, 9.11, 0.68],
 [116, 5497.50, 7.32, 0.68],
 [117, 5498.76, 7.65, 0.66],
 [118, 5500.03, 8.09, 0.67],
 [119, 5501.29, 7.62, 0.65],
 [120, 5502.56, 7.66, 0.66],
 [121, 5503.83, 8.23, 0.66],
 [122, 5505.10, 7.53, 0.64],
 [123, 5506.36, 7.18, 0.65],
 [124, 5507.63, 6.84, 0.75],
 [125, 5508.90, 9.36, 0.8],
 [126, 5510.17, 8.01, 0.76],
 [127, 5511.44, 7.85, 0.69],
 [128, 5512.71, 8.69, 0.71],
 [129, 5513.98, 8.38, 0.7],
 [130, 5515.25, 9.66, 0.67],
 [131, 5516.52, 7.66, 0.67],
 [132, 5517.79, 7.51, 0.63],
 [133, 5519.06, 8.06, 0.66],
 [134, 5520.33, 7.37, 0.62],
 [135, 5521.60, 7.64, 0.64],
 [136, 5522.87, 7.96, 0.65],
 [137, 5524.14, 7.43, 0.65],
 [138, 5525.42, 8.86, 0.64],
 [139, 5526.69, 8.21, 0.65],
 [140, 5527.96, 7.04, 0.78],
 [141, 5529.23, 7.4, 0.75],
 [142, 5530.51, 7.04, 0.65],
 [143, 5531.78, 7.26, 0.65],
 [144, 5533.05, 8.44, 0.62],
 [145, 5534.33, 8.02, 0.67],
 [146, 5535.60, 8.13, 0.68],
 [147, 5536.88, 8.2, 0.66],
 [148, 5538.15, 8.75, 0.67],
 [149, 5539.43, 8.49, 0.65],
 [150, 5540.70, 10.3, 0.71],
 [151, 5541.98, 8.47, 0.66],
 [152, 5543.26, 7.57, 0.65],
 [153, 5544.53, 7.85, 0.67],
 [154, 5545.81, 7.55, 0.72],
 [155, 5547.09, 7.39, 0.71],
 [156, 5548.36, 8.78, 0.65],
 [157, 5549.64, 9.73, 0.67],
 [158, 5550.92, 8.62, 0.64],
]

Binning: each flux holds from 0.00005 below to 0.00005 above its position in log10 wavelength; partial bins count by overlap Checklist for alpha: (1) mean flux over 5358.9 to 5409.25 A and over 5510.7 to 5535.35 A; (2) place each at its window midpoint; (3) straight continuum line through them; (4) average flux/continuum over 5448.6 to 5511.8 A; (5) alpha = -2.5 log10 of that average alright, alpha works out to 0.02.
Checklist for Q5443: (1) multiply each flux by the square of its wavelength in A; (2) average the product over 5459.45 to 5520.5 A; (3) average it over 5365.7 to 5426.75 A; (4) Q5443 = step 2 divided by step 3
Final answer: 1.02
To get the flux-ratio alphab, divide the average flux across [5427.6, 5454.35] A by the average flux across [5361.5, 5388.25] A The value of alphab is 1.0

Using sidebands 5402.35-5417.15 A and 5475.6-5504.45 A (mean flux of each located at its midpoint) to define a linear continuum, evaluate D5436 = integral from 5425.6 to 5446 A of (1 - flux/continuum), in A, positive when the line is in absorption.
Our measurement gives -0.6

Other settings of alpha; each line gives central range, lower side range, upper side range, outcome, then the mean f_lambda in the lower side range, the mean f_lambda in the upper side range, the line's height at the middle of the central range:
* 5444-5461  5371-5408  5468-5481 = 0.05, 8.01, 7.79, 7.85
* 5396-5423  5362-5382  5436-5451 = 0.01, 8.16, 7.66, 7.9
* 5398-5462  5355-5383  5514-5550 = 0.05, 8.25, 8.09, 8.19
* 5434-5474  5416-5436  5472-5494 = 0.04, 8.12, 7.87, 8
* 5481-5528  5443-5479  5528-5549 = -0.02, 7.61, 8.07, 7.87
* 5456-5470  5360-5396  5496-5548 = 0.04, 8.15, 7.99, 8.06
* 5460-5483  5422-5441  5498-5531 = 0.03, 8.04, 7.88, 7.97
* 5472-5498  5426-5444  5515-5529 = 0.01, 8.07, 7.89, 7.97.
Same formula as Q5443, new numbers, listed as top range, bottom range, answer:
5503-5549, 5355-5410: 1.05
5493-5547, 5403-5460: 1.05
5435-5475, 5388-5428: 0.99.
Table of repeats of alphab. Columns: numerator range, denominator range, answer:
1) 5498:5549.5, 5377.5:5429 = 1.01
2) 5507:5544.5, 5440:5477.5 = 1.06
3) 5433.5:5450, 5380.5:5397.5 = 0.95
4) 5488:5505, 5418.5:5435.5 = 0.98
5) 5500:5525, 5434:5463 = 1.03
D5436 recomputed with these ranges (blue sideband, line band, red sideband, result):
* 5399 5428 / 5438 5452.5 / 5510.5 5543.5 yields 0.54 A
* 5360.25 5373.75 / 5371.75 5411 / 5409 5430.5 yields 0.35 A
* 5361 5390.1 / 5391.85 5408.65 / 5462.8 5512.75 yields 0.83 A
